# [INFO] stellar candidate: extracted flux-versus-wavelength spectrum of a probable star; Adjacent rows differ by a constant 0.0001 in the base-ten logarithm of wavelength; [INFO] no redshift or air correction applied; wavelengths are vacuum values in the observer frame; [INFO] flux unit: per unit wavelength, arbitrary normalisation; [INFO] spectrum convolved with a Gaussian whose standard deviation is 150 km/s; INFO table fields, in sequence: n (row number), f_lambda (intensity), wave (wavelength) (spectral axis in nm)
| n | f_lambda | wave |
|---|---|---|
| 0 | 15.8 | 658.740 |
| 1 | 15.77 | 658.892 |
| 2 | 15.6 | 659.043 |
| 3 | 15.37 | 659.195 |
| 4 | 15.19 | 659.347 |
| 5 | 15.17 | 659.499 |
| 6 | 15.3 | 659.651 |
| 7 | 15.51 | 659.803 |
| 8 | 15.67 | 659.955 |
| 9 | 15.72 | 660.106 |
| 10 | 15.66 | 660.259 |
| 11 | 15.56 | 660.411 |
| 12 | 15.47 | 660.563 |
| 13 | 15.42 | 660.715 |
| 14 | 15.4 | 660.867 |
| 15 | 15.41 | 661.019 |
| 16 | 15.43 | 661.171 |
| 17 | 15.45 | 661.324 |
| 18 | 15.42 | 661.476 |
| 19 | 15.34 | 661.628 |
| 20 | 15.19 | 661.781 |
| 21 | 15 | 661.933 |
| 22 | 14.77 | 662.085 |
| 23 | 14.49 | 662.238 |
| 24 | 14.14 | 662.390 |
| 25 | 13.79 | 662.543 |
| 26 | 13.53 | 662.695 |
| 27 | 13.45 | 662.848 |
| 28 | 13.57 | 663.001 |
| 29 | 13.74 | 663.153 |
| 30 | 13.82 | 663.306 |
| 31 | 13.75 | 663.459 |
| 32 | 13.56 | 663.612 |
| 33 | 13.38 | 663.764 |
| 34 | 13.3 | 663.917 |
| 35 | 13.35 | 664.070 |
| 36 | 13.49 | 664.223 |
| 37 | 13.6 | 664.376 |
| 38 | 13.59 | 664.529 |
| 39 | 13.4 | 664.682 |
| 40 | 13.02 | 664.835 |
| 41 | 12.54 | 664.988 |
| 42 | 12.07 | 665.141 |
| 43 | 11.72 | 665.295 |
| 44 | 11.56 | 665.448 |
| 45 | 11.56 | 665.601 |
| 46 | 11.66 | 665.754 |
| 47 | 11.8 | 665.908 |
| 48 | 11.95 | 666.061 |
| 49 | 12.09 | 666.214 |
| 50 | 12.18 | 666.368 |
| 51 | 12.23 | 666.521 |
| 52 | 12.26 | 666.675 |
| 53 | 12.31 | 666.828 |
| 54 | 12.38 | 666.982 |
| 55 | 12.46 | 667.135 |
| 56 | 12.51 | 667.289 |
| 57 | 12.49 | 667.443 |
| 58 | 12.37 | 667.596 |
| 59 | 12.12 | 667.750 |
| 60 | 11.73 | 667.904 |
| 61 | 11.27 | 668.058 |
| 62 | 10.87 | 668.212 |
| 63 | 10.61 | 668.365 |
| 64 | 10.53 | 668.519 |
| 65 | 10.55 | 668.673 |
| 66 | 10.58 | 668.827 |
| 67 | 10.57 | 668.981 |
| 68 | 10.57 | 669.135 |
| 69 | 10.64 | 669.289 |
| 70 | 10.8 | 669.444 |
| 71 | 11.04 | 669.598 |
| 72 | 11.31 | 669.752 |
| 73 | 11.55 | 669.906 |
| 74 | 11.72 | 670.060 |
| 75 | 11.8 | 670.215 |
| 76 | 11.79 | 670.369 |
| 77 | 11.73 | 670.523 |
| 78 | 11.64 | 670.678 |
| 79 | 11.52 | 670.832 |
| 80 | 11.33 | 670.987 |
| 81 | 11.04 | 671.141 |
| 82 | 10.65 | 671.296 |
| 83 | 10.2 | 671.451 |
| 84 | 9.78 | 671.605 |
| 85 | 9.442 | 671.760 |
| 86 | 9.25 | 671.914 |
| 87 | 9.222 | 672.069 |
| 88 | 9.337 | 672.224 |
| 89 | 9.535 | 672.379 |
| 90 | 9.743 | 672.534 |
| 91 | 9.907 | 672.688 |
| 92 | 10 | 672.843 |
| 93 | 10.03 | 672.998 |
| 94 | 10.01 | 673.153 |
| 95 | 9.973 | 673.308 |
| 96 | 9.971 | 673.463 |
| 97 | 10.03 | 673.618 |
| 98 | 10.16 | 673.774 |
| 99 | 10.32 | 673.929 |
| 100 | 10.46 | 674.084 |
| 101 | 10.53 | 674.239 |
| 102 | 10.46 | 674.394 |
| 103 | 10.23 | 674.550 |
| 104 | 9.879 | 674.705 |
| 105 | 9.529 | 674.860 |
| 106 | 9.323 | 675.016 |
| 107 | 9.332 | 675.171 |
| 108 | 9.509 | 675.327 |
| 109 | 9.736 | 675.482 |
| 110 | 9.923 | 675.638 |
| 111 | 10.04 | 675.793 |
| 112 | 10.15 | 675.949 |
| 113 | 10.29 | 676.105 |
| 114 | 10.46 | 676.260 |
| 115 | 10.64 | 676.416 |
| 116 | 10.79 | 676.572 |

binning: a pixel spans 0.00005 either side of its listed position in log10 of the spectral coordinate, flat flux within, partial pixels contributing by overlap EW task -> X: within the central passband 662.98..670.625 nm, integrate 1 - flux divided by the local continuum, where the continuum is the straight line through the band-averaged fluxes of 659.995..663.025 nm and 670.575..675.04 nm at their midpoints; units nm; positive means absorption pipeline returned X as 0.35 nm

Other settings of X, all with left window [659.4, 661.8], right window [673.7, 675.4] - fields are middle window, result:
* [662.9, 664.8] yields 0.09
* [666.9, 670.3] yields 0.26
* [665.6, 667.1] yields 0.13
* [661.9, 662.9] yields 0.04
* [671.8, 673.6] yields 0.16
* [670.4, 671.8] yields 0.06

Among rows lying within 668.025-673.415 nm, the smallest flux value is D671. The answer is 9.222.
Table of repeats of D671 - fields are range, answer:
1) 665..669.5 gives 10.53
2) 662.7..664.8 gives 13.3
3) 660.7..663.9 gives 13.38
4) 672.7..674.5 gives 9.971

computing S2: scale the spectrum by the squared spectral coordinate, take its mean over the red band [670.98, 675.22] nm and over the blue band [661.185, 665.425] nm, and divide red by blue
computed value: 0.74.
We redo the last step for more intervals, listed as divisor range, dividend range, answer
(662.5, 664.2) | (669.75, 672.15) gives 0.82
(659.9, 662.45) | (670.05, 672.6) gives 0.71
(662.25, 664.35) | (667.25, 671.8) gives 0.83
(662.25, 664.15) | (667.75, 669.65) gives 0.81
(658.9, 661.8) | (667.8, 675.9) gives 0.70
